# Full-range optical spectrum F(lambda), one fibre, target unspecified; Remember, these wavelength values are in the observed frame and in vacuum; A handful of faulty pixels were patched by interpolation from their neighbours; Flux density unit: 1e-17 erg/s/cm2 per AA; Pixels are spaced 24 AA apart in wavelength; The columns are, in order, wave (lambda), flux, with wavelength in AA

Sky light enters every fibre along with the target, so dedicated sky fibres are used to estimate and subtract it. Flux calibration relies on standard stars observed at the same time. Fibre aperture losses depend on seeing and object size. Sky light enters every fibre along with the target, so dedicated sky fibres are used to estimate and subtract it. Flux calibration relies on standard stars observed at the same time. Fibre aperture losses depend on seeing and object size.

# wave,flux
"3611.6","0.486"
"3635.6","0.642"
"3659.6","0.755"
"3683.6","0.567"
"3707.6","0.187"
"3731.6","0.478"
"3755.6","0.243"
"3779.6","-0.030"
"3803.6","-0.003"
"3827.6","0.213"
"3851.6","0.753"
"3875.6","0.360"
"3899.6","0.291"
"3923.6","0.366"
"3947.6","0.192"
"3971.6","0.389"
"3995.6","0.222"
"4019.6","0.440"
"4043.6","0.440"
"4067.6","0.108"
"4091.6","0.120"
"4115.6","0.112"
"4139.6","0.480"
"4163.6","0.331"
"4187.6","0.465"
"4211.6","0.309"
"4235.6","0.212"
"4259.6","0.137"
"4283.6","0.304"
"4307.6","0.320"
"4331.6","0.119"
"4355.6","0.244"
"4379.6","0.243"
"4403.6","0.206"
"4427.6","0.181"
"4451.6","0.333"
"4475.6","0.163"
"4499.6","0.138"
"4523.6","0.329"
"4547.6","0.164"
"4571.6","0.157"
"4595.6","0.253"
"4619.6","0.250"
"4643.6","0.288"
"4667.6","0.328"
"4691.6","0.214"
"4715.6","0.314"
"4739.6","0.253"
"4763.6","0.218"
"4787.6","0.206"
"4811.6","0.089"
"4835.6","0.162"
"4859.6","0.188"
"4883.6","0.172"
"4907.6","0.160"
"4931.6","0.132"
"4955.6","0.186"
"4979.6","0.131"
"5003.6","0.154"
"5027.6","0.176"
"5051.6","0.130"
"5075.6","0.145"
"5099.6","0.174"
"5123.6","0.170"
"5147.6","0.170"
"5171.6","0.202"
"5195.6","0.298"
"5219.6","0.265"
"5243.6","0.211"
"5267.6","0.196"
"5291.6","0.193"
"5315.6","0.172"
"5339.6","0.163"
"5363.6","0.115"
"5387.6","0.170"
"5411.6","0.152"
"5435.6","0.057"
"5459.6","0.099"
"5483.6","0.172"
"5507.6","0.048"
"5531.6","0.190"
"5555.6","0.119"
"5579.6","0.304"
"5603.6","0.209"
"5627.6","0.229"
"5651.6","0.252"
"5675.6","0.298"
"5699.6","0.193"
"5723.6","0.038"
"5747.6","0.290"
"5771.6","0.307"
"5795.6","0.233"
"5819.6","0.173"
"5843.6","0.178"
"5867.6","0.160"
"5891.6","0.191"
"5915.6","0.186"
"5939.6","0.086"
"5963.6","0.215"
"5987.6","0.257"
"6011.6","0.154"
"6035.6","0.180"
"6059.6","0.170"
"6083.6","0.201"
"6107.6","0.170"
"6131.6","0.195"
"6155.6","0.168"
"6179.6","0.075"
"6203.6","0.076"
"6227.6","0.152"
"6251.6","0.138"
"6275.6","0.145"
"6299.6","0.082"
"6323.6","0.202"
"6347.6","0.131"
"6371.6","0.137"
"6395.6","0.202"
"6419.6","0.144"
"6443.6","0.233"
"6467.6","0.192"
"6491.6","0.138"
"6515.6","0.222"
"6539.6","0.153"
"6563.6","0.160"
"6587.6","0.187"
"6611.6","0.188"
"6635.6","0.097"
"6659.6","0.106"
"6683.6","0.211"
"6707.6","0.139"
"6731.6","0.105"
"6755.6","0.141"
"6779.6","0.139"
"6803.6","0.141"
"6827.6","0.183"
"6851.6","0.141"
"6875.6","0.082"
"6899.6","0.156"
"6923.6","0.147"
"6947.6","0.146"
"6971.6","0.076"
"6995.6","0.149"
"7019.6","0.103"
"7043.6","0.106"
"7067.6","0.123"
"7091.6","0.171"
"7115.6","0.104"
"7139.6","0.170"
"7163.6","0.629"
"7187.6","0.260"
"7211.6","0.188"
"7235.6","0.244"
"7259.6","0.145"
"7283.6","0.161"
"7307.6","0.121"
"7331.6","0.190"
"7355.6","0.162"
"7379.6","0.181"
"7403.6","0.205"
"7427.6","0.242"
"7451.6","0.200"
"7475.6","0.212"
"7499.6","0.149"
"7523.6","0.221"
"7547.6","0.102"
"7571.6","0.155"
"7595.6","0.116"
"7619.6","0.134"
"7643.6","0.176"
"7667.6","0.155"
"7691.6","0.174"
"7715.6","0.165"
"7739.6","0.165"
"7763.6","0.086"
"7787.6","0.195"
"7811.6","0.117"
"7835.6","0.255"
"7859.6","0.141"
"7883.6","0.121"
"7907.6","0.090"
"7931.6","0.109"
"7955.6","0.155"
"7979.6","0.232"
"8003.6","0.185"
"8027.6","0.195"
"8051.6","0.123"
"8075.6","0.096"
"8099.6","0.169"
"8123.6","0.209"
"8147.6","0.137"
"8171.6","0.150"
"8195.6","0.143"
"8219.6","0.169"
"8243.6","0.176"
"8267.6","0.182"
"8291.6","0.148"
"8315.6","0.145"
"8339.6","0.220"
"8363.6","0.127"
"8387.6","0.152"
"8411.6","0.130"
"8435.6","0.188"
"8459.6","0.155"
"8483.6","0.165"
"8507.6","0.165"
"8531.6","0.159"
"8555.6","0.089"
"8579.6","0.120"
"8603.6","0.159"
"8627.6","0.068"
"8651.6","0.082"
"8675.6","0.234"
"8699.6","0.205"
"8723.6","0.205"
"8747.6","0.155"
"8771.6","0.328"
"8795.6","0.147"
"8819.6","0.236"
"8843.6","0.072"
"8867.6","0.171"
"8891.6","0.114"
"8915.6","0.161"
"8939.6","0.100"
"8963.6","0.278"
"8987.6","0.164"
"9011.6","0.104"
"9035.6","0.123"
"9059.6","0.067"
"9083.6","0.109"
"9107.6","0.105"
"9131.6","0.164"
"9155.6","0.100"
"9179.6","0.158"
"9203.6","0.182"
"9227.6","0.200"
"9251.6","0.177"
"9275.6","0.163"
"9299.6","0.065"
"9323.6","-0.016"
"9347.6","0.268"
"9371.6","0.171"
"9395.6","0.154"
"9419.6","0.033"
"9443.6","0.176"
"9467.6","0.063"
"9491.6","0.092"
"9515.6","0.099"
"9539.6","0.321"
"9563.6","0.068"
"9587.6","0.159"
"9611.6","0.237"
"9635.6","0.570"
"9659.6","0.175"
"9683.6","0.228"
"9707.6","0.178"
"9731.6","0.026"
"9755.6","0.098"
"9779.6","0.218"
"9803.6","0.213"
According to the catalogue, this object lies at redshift 0.923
